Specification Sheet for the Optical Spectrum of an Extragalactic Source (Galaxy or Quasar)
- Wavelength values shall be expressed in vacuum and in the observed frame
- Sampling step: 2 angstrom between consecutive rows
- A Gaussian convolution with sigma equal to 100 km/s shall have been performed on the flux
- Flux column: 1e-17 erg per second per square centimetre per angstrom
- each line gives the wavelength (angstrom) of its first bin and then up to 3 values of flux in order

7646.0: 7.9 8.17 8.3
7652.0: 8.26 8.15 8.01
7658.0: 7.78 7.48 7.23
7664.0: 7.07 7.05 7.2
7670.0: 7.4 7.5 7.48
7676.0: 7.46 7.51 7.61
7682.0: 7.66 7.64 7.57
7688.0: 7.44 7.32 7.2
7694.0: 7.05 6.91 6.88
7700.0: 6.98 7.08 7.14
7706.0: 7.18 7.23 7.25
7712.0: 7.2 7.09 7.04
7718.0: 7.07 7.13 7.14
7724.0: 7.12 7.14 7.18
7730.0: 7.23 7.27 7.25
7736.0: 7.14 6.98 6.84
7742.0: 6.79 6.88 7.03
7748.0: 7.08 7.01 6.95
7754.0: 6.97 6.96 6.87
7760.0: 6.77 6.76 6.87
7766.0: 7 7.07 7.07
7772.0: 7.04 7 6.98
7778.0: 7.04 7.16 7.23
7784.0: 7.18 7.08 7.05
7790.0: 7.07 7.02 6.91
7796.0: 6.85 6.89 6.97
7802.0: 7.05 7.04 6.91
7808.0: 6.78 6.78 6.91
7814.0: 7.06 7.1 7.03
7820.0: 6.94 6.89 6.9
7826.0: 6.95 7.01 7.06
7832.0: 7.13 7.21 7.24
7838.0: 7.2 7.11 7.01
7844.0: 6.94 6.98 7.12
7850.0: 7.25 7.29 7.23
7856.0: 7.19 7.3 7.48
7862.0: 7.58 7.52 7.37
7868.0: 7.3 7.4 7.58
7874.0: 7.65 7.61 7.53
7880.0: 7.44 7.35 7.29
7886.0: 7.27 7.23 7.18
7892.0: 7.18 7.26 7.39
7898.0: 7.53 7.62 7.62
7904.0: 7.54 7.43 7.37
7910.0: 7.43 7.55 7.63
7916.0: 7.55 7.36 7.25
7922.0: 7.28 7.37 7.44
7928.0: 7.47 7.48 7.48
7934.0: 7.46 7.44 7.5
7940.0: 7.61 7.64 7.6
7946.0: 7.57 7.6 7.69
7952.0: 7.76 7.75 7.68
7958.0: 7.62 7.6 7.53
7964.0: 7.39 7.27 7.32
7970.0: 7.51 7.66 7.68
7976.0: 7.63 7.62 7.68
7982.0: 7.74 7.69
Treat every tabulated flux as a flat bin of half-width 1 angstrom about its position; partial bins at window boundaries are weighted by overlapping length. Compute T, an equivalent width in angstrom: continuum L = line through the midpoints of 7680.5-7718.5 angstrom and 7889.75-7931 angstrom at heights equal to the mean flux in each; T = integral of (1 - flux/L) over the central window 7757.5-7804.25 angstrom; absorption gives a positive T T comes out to 1.91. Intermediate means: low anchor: 7.21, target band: 7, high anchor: 7.43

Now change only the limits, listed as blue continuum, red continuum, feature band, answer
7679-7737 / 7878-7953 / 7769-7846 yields 3.2 angstrom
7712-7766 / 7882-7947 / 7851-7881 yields -0.4 angstrom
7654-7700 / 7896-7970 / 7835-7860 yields 1.0 angstrom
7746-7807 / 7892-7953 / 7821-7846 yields 0.5 angstrom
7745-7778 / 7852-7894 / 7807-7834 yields 0.8 angstrom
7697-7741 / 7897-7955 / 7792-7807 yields 0.7 angstrom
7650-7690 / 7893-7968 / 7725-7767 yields 3.1 angstrom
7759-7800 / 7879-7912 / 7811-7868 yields 0.4 angstrom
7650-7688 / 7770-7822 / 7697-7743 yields 1.5 angstrom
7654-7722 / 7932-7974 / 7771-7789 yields 0.8 angstrom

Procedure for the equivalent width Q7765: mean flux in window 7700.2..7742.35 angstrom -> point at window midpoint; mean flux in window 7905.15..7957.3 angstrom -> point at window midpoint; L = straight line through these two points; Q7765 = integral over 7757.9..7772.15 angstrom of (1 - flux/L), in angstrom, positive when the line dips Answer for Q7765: 0.5 angstrom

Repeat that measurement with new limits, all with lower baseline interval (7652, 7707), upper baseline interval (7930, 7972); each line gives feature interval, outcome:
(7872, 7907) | 0.4 angstrom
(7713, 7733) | 0.7 angstrom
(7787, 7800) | 0.9 angstrom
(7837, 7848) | 0.6 angstrom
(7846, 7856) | 0.4 angstrom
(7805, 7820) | 1.1 angstrom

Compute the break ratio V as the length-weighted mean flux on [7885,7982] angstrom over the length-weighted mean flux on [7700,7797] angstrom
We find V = 1.1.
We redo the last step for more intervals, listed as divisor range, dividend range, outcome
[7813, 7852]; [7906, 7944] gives 1.06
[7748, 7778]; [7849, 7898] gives 1.06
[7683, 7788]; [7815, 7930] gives 1.03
